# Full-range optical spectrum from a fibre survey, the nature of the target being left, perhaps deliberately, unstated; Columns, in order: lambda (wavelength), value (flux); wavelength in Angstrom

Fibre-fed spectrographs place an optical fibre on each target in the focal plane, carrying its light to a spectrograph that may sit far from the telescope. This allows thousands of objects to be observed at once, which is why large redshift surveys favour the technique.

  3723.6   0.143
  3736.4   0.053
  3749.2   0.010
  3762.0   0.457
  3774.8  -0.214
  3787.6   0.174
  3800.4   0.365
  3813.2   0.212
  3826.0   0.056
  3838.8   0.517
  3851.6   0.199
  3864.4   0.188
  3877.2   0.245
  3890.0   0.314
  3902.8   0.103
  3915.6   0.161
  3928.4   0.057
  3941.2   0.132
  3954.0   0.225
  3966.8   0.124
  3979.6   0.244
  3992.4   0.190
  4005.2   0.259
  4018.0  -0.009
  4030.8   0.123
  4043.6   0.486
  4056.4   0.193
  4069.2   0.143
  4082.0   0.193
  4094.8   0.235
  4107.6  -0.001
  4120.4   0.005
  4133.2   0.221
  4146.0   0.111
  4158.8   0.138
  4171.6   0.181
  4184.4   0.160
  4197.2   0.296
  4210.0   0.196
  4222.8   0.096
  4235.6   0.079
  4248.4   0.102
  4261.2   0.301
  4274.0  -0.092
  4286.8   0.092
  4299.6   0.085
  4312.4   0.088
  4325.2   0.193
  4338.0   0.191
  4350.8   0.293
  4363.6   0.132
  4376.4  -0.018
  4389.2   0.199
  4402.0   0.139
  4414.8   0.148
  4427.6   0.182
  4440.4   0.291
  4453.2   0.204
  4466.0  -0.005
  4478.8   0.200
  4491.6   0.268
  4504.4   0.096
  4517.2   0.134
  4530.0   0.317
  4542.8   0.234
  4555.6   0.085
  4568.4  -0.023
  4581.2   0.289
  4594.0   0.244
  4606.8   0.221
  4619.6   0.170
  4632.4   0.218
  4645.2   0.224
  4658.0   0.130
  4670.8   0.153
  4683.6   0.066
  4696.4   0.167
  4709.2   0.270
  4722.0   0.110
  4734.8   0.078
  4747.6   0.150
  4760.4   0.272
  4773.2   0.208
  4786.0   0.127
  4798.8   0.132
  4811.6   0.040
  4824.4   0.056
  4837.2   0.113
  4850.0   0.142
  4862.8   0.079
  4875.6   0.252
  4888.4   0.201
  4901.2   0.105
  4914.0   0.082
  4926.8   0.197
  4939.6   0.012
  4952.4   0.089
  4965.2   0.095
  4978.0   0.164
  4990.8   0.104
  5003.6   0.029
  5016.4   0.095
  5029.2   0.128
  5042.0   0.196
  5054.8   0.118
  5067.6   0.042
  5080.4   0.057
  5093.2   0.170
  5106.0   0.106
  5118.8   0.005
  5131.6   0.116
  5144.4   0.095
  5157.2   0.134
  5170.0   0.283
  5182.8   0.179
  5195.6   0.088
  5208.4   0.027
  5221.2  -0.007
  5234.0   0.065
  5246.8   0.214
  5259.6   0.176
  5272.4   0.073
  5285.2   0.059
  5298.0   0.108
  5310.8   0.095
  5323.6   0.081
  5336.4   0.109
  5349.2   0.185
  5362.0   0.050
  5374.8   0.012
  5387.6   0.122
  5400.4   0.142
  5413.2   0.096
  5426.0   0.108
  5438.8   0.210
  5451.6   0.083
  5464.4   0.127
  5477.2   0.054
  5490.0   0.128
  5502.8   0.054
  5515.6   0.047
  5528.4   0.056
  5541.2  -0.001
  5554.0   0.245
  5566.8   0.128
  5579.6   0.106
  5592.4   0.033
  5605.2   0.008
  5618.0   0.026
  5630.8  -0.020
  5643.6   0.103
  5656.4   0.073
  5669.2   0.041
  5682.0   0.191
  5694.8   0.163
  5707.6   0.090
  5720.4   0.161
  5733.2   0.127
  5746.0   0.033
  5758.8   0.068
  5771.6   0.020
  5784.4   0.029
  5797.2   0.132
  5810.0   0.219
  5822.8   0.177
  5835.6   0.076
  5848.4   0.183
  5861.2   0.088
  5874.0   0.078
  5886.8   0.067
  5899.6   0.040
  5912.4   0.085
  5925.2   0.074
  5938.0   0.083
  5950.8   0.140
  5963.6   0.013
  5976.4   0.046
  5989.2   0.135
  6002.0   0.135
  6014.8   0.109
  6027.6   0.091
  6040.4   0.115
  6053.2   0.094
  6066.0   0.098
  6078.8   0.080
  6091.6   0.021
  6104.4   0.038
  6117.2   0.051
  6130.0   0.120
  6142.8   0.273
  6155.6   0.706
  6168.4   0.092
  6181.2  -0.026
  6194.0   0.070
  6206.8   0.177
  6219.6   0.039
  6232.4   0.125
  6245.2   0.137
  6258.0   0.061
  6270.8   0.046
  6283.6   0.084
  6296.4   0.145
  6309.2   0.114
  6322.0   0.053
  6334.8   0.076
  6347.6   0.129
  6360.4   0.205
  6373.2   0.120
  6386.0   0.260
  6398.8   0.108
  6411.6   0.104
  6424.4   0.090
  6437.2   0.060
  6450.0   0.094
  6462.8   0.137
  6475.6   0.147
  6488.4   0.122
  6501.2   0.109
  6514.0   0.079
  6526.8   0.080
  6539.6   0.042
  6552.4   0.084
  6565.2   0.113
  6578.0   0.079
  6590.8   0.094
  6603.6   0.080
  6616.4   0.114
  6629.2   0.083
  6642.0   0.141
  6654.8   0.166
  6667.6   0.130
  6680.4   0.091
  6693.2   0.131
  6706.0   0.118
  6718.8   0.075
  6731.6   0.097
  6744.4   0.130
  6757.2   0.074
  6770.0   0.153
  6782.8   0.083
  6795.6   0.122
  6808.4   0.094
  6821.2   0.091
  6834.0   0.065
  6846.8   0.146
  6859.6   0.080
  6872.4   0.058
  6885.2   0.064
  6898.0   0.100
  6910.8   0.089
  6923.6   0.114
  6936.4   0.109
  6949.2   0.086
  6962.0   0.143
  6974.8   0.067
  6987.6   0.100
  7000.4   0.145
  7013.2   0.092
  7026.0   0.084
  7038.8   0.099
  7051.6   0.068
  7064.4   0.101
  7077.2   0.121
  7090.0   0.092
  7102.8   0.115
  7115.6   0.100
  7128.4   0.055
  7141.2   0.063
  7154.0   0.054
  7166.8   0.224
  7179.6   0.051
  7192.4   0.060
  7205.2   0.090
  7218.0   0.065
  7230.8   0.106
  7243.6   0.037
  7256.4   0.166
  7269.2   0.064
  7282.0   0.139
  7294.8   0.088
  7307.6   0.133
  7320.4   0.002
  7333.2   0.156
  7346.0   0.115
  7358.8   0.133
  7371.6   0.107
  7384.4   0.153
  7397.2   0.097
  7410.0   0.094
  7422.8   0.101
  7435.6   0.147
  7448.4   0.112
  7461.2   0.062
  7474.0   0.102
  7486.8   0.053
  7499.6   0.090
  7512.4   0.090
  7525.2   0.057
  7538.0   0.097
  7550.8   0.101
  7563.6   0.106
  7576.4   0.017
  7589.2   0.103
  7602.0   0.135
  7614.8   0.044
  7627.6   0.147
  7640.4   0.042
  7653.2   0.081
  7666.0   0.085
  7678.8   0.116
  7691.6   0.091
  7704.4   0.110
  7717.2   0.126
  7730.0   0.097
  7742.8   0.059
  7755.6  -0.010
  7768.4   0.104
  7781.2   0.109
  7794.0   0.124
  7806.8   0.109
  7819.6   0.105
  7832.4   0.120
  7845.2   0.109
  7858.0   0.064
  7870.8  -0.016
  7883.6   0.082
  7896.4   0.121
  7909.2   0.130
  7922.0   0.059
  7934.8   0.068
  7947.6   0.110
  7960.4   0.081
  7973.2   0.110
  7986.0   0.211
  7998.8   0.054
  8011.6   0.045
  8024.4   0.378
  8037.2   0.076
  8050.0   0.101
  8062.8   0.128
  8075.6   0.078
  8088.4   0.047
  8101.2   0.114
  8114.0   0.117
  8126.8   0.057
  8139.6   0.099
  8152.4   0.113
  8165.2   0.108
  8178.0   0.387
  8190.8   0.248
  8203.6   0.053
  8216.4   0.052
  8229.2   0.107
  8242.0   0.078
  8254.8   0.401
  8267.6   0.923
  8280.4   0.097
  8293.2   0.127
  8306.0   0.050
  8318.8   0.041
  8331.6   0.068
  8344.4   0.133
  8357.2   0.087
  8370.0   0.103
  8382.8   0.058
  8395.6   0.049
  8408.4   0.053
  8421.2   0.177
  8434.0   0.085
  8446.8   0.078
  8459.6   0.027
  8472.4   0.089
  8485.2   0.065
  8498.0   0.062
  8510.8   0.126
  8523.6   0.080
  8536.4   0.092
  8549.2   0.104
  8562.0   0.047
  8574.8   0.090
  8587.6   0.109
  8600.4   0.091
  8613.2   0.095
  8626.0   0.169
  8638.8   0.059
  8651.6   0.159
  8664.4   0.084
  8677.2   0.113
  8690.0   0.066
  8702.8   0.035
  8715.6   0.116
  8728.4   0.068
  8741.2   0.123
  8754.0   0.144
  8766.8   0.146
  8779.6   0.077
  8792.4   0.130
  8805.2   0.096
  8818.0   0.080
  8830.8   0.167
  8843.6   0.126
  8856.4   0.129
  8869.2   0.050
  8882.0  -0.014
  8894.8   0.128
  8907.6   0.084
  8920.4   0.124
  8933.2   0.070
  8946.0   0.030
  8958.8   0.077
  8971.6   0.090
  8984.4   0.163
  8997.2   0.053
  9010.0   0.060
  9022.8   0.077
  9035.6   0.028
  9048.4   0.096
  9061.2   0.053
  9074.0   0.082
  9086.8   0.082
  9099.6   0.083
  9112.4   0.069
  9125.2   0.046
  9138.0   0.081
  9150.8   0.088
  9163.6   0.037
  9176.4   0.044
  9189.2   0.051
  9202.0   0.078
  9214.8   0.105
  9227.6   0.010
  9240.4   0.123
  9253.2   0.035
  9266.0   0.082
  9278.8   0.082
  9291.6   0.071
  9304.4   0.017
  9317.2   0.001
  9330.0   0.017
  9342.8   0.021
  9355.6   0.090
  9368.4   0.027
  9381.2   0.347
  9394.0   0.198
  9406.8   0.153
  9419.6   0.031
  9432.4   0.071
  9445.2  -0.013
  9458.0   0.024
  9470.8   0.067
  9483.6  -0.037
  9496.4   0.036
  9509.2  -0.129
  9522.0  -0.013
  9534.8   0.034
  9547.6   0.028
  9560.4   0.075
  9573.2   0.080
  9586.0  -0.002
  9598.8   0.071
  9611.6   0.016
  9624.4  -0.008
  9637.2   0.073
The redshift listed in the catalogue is 0.650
